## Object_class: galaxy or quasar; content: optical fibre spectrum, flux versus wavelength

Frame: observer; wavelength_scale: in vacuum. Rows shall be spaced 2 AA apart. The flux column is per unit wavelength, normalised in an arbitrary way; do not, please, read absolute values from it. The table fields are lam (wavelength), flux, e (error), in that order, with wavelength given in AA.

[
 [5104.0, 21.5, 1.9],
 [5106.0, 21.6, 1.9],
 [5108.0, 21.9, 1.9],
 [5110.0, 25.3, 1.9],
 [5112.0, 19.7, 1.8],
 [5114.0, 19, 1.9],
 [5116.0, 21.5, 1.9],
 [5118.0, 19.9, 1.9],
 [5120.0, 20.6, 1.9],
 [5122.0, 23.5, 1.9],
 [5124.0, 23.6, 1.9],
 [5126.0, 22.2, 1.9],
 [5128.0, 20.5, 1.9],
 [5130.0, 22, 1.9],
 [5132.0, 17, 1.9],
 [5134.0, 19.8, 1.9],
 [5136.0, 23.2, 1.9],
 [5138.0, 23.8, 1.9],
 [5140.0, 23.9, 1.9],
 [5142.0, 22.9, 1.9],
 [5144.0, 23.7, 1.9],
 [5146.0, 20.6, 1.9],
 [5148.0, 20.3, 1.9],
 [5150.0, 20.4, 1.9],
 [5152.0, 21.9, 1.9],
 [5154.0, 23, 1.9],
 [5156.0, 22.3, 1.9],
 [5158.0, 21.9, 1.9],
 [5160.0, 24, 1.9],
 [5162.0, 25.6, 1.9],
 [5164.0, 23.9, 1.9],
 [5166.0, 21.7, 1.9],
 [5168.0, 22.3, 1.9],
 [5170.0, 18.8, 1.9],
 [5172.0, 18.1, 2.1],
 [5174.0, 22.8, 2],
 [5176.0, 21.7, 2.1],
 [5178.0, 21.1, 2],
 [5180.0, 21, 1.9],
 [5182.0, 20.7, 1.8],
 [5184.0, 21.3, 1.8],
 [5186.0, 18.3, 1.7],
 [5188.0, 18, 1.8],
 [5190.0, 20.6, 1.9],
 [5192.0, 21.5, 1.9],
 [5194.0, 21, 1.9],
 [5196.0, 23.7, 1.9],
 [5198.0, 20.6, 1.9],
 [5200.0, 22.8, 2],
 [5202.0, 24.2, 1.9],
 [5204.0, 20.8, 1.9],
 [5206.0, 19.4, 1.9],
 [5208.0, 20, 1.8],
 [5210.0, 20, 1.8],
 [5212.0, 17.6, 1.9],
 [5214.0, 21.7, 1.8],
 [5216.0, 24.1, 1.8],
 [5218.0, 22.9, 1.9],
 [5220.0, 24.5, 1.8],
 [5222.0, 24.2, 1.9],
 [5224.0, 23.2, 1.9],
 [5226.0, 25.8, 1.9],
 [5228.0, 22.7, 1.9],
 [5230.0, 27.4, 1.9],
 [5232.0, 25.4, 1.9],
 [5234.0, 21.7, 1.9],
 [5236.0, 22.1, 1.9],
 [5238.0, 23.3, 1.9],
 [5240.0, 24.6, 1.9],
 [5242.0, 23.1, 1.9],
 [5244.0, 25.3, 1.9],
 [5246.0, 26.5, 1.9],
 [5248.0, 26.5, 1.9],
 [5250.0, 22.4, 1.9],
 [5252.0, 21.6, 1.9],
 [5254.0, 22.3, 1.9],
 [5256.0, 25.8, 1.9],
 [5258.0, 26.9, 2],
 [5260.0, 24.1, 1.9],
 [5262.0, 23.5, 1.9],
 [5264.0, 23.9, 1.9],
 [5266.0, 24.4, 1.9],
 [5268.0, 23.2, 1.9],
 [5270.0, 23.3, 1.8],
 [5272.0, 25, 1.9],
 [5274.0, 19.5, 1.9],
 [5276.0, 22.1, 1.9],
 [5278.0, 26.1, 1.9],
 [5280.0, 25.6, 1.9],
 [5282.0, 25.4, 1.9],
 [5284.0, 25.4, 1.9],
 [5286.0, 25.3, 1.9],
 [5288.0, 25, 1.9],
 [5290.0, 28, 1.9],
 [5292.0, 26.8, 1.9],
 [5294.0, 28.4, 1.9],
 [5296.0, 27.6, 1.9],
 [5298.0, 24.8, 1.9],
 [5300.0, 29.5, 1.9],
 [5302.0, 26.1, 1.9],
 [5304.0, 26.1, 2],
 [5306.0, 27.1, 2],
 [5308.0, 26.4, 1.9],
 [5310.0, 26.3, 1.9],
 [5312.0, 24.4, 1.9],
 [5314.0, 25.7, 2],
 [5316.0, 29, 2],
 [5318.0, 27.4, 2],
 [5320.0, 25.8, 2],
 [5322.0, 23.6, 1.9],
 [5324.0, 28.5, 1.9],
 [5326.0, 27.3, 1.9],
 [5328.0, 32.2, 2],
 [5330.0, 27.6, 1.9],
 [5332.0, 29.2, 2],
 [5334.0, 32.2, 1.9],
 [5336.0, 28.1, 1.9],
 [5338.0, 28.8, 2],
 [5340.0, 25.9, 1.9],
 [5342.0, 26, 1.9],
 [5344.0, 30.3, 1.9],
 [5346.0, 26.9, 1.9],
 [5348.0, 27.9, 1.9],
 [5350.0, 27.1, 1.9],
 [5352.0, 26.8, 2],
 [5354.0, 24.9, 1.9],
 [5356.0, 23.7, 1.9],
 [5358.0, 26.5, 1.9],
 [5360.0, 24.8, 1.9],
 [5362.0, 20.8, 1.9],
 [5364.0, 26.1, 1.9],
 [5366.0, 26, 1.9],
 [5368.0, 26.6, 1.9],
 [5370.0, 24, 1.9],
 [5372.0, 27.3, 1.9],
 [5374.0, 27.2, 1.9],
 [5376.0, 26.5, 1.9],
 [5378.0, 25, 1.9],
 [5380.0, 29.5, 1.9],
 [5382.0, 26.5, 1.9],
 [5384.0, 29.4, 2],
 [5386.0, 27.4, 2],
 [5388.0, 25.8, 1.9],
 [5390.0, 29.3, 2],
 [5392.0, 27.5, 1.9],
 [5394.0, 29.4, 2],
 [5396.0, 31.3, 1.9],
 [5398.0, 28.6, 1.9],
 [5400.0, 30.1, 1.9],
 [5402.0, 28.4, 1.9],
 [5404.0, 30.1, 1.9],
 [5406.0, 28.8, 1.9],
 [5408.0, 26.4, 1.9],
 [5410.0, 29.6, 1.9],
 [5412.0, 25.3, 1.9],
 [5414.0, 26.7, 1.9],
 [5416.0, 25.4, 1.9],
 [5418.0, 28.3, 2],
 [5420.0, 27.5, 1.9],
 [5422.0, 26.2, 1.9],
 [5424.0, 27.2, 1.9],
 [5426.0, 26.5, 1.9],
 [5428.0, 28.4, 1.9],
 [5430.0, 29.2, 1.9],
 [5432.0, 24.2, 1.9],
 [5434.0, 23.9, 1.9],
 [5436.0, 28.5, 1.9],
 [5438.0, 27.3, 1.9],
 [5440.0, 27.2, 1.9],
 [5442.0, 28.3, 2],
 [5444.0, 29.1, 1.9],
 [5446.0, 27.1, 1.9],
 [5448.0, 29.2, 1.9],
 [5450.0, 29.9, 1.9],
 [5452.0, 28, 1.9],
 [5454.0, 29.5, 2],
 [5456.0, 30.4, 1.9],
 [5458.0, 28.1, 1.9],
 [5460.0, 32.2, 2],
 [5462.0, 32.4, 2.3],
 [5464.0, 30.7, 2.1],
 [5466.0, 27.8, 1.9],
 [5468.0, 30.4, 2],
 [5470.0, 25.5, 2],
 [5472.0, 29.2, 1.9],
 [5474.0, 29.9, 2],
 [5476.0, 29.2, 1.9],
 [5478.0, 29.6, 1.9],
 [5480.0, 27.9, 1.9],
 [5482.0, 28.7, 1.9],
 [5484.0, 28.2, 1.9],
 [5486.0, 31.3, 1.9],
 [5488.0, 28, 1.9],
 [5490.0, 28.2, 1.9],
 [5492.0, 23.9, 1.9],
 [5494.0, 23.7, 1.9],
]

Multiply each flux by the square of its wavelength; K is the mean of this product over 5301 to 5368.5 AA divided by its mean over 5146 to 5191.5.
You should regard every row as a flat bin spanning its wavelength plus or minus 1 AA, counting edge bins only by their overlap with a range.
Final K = 1.34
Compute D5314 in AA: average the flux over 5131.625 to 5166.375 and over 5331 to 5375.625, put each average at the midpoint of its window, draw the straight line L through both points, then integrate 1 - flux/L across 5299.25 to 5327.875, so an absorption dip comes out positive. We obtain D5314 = -1.1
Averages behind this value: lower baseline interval 22.3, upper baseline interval 26.7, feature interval 26.8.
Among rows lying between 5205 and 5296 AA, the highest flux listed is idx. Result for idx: 28.4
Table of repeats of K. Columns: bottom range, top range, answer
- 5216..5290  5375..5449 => 1.21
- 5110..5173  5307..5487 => 1.41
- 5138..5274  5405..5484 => 1.37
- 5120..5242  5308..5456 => 1.34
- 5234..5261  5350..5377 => 1.11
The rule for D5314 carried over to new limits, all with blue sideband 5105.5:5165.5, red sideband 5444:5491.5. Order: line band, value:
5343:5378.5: 1.0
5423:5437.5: 0.8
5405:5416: 0.3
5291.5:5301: -0.8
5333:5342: -0.7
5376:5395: -0.2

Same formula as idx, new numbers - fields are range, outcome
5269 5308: 29.5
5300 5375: 32.2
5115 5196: 25.6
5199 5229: 25.8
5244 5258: 26.9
